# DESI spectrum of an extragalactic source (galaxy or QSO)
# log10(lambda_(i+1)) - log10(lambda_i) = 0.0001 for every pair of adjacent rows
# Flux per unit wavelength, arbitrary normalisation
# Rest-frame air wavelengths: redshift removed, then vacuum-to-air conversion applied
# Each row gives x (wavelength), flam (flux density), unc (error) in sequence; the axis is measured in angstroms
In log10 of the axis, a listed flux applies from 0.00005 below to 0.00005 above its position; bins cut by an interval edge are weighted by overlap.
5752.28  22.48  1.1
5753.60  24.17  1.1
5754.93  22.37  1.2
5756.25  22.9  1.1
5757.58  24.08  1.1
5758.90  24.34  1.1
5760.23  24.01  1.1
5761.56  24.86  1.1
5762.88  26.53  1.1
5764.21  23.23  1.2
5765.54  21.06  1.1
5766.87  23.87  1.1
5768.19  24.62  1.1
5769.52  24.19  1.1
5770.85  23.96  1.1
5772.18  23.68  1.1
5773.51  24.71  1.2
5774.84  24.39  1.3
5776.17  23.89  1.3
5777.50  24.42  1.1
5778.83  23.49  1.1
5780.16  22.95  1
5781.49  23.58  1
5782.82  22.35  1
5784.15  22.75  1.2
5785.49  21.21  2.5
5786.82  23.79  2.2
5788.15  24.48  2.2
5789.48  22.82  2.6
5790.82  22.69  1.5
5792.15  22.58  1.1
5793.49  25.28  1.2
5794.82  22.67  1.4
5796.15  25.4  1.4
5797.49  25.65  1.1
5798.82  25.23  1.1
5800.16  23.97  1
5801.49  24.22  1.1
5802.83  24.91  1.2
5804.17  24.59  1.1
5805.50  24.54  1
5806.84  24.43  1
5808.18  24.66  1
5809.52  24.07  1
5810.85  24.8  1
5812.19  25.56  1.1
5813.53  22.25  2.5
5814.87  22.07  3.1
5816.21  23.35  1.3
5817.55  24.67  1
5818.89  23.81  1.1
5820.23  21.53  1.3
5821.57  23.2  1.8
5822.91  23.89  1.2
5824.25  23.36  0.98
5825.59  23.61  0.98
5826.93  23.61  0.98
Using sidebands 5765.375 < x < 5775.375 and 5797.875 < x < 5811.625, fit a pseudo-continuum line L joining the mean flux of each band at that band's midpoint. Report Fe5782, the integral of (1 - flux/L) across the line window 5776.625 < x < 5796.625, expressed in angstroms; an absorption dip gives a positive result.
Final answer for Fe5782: 0.7 angstroms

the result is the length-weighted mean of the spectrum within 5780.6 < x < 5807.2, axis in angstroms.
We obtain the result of 23.8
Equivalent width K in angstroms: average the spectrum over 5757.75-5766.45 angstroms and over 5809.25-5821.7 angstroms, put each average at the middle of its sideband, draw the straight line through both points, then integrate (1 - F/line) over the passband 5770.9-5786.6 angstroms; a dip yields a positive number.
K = 0.3 angstroms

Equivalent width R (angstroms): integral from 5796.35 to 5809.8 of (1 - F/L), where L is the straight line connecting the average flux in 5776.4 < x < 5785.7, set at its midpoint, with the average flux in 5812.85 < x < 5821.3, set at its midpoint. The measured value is -1.0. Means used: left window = 23.1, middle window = 24.7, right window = 22.9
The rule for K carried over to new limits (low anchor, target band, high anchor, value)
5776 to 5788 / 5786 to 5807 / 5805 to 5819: -0.5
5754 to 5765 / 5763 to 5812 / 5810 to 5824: -0.3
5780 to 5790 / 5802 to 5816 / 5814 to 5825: -0.6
